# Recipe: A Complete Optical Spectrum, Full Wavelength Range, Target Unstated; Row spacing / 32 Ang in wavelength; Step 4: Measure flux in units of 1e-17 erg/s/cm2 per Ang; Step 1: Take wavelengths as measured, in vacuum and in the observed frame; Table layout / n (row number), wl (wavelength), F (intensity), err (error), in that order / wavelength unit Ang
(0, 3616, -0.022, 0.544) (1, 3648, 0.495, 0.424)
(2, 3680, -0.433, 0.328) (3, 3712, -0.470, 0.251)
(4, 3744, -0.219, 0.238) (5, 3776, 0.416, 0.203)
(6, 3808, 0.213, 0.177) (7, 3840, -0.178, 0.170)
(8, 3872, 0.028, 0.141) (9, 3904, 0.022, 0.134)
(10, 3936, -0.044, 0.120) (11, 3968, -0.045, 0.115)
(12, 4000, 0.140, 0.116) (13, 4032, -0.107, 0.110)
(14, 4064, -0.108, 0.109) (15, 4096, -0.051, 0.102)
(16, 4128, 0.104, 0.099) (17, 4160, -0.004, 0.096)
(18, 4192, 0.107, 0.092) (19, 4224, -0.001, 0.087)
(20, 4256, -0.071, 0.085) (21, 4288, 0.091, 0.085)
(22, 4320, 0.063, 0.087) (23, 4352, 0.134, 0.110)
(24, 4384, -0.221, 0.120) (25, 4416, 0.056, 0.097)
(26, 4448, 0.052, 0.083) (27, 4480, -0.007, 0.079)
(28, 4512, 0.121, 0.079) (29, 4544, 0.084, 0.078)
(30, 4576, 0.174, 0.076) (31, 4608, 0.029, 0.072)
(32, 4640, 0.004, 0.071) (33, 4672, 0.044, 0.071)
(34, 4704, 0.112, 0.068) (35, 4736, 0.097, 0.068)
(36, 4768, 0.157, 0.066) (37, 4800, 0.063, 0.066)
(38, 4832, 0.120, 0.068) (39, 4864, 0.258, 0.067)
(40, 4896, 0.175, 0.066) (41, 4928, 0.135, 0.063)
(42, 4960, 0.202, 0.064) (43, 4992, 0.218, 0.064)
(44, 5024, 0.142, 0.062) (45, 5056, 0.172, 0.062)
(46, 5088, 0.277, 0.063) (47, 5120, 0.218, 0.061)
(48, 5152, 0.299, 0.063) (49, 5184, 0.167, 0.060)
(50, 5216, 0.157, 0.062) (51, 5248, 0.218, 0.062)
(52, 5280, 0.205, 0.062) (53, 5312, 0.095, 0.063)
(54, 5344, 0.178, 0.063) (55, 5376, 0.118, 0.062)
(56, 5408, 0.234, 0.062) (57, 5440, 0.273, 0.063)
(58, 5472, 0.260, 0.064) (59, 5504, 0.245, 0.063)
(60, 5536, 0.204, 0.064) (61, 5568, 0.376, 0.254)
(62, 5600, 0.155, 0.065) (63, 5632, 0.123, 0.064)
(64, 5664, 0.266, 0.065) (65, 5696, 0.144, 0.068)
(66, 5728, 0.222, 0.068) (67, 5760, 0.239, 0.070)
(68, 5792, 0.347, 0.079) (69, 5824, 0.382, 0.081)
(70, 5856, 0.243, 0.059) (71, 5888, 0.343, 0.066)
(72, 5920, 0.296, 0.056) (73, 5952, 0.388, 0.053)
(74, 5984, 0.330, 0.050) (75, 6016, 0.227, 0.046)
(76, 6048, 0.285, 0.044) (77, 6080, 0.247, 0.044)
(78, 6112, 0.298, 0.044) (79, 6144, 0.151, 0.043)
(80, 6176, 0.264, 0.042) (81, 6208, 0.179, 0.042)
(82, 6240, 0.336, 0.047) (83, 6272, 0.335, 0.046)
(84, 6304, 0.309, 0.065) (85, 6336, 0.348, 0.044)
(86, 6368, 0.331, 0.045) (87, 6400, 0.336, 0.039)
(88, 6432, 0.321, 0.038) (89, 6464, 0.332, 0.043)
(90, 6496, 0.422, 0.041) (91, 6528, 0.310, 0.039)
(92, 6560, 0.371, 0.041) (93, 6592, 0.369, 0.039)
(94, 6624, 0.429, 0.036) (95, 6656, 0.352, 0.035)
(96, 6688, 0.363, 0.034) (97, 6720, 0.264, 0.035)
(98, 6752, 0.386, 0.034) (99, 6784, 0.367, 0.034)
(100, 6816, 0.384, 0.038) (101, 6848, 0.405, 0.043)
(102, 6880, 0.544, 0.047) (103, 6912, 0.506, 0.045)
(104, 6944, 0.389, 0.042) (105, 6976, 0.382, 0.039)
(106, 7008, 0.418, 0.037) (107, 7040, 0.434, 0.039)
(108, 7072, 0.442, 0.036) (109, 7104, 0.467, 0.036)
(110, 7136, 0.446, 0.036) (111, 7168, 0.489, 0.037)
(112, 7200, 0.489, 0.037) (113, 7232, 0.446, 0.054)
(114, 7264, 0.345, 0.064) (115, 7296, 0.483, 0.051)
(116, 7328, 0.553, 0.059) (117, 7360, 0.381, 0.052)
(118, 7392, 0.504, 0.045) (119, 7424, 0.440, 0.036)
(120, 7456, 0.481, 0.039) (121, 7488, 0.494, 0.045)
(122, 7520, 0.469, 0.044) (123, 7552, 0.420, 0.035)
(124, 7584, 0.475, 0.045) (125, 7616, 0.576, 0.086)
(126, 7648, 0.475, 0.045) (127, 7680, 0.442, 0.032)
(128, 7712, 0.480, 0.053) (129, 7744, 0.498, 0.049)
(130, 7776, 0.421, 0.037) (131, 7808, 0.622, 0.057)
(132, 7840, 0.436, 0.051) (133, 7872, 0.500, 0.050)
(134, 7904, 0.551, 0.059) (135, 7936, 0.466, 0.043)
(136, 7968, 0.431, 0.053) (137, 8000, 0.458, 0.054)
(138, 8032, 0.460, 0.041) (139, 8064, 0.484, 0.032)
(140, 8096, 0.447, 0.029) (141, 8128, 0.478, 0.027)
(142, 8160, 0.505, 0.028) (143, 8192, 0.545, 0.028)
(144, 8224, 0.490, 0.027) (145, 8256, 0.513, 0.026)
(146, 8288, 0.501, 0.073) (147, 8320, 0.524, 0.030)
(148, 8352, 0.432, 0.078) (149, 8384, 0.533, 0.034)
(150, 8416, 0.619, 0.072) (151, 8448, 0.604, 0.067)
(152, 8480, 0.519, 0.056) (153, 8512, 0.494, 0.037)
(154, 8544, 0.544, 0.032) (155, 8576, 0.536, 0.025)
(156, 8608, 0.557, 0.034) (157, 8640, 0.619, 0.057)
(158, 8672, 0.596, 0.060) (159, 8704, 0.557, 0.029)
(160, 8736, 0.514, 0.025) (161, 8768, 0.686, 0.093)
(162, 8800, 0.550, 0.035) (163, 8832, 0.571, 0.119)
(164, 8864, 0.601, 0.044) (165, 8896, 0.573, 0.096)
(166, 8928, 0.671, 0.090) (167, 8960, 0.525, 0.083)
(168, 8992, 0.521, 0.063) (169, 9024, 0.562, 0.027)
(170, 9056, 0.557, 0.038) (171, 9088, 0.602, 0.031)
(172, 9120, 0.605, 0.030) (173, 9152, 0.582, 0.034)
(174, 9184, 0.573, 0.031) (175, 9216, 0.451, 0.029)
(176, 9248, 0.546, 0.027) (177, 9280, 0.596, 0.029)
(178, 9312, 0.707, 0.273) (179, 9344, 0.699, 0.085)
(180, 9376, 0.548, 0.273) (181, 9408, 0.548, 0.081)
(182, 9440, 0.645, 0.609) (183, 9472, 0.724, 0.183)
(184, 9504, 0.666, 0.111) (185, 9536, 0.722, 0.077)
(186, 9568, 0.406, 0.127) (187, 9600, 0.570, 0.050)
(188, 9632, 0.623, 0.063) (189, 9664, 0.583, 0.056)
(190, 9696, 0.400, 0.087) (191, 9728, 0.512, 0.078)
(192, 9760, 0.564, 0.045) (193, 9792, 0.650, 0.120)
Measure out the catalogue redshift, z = 0.562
